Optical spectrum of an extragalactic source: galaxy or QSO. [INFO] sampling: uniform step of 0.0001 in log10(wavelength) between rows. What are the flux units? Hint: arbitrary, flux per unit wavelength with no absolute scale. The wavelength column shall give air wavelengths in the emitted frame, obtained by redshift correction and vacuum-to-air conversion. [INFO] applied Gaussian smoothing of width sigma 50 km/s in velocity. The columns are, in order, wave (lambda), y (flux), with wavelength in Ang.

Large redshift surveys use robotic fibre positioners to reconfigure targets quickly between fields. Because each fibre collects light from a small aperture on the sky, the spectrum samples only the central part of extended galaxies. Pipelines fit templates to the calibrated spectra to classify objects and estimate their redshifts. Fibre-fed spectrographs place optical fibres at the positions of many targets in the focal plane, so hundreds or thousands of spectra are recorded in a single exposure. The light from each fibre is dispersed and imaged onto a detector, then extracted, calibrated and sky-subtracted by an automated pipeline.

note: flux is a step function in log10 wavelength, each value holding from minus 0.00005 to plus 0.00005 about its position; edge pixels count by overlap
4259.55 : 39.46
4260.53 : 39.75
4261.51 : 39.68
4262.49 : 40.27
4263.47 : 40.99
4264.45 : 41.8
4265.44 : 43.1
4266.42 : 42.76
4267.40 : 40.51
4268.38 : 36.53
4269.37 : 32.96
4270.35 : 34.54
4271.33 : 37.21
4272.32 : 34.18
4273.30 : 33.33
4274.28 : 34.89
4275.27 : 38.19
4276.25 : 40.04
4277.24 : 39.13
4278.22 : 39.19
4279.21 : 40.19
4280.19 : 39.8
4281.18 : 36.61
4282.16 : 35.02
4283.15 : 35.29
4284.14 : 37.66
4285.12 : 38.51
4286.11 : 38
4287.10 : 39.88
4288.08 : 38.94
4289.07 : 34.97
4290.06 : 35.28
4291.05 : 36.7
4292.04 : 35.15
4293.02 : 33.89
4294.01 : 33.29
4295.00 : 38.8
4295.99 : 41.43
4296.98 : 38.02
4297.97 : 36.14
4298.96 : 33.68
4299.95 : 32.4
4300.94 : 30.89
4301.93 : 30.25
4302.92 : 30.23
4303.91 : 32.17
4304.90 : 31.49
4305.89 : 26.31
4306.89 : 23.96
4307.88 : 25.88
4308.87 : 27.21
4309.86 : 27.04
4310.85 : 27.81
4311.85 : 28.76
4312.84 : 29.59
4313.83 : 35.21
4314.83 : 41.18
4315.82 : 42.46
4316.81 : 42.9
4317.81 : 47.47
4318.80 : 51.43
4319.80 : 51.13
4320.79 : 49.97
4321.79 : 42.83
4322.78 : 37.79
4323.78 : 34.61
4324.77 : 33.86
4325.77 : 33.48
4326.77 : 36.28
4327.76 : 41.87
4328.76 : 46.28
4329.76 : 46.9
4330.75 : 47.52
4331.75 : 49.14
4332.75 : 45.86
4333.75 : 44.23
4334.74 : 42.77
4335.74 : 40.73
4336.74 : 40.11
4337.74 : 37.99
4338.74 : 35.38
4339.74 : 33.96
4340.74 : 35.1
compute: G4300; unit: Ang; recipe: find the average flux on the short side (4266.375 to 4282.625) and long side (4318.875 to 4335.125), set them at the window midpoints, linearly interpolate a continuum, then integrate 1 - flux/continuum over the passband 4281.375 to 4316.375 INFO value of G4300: 5.2 Ang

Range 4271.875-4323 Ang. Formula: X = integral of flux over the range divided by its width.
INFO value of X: 36.2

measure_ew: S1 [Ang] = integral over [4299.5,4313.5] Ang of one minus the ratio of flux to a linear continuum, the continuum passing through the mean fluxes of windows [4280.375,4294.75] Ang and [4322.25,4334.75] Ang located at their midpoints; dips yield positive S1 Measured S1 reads 3.6 Ang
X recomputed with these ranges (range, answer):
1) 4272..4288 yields 37.6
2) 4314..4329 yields 42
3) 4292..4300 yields 36.1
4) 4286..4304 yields 35.3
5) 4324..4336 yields 42.3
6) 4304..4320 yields 34.6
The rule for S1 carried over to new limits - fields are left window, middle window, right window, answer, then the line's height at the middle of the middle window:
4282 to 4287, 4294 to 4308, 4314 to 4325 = 2.6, 40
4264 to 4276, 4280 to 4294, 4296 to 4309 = -1.0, 34.2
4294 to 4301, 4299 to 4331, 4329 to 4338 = 3.0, 40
